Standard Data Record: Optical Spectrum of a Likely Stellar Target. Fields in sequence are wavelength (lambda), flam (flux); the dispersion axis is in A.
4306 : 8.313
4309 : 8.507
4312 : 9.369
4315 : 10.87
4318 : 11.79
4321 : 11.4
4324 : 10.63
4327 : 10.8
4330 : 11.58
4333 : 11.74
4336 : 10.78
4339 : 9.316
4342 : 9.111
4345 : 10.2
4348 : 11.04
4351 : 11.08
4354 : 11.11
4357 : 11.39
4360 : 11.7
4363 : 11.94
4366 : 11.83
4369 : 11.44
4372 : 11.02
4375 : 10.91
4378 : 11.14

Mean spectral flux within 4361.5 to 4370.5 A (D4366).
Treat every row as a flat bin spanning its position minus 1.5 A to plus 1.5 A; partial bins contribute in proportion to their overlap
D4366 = 11.7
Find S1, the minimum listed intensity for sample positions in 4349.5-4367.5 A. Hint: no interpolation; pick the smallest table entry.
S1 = 11.08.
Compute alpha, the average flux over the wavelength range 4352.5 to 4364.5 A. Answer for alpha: 11.5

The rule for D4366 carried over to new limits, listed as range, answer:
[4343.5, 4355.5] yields 10.9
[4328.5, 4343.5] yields 10.5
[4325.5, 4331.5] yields 11.2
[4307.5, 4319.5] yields 10.1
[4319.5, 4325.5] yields 11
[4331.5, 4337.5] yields 11.3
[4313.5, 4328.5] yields 11.1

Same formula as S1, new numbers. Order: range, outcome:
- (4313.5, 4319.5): 10.87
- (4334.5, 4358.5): 9.111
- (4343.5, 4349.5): 10.2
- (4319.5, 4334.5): 10.63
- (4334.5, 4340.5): 9.316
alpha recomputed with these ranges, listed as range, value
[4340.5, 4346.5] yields 9.66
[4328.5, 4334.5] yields 11.7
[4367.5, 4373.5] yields 11.2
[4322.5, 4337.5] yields 11.1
